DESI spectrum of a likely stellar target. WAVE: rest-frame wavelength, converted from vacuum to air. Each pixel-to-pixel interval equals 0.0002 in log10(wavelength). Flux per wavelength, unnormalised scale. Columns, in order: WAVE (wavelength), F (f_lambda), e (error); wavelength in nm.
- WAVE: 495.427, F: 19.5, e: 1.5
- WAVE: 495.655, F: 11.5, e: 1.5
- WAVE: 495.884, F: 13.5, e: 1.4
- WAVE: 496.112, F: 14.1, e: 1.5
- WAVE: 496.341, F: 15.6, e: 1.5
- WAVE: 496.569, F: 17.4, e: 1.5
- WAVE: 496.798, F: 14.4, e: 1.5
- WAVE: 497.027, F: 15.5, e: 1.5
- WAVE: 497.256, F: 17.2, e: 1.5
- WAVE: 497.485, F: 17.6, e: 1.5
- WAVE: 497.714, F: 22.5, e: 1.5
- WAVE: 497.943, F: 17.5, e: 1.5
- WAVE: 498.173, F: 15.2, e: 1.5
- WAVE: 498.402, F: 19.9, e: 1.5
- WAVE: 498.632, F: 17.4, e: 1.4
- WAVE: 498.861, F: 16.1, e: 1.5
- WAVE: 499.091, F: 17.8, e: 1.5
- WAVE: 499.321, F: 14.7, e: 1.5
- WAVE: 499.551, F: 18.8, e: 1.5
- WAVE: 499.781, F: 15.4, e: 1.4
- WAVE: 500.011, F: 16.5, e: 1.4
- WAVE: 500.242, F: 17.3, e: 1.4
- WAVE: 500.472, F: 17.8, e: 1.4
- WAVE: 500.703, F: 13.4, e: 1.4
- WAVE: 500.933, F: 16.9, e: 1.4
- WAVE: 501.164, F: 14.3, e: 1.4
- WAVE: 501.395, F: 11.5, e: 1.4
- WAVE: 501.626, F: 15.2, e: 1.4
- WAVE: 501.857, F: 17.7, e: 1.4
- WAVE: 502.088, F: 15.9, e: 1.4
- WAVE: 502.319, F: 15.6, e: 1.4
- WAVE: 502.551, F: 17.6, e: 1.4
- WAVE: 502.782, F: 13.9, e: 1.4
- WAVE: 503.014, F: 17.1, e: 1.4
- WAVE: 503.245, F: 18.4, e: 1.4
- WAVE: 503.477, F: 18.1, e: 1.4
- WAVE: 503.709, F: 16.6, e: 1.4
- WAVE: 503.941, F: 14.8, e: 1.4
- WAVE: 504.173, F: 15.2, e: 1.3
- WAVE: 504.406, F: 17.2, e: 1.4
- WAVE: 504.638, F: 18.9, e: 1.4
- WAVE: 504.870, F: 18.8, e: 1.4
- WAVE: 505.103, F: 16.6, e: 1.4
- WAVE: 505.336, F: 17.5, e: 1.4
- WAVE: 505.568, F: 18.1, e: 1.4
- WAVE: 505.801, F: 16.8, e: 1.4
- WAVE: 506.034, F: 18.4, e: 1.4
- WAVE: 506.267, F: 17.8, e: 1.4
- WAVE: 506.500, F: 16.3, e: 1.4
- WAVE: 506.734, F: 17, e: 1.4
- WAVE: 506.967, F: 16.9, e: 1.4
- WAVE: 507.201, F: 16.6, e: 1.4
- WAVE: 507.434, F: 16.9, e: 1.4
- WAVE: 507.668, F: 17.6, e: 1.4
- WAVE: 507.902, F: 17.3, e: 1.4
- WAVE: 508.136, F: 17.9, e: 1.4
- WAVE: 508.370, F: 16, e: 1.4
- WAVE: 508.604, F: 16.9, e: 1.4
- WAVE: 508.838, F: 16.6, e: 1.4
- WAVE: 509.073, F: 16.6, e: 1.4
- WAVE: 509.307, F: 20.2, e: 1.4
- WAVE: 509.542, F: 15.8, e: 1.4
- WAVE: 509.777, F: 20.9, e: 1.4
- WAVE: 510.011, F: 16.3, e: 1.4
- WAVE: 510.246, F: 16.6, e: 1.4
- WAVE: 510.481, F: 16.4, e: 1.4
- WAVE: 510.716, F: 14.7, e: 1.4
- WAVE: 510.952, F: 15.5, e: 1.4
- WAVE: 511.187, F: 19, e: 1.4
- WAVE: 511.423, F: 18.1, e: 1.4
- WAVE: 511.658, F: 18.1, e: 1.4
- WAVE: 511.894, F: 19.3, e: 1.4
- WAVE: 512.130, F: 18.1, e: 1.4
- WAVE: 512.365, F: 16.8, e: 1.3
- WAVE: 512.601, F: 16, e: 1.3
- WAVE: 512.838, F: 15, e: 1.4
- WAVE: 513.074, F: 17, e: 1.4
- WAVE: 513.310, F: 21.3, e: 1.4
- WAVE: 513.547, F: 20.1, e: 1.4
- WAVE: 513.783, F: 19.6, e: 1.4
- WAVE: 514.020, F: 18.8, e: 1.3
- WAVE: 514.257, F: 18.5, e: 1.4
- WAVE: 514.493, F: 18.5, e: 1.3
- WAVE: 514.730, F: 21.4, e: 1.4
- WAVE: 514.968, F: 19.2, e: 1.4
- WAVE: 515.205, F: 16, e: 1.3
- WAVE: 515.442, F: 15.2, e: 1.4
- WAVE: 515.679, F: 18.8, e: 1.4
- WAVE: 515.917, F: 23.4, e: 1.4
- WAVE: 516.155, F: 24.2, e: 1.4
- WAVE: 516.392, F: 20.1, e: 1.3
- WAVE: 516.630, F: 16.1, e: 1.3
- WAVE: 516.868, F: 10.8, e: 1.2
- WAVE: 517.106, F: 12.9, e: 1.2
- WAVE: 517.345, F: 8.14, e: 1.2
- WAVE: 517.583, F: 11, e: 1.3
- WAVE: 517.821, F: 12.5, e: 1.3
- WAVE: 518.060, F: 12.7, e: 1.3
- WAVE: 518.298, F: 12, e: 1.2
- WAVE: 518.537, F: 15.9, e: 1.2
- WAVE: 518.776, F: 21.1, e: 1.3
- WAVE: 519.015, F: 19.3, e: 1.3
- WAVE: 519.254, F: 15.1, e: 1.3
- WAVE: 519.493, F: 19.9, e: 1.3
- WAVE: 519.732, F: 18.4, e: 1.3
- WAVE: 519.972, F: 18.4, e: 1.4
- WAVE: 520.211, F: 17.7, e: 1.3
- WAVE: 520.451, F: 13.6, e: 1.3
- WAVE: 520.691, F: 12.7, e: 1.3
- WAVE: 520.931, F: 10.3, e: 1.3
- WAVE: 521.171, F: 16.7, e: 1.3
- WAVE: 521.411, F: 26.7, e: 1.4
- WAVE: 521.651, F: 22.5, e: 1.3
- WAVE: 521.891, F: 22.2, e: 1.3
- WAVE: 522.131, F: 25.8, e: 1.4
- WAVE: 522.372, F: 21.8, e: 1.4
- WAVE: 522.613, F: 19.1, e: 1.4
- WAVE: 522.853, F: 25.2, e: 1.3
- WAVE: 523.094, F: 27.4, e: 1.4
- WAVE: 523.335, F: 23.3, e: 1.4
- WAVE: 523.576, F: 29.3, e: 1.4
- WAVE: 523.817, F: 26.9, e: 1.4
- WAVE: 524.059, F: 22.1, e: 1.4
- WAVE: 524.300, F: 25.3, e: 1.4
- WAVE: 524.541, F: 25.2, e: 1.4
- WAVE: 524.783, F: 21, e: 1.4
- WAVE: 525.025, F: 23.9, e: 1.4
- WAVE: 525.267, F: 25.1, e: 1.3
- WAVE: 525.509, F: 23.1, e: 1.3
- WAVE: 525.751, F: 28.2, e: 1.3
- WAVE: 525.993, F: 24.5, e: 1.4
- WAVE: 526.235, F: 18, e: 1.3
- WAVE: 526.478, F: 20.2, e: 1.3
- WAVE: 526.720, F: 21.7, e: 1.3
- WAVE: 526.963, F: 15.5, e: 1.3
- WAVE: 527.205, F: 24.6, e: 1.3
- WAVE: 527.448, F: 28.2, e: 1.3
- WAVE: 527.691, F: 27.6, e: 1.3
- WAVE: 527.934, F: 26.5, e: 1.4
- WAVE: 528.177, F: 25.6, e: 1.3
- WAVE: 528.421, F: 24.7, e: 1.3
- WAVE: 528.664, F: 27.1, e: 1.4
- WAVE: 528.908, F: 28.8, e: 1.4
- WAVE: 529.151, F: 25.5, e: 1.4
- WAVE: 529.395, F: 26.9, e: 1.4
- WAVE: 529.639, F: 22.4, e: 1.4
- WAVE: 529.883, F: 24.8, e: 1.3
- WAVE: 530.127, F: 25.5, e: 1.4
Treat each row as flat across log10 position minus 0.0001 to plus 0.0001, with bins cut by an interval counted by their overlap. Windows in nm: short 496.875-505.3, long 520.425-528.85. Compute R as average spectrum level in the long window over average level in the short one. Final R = 1.4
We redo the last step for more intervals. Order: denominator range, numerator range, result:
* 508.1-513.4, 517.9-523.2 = 1.08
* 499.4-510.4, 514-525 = 1.13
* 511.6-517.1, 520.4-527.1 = 1.21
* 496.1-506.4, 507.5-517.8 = 1.04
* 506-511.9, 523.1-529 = 1.42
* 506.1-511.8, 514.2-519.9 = 0.97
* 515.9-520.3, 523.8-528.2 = 1.47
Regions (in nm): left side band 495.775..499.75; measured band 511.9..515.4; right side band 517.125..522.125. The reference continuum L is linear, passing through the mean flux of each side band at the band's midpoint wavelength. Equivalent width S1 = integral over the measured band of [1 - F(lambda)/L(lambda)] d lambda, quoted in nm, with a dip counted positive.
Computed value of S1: -0.360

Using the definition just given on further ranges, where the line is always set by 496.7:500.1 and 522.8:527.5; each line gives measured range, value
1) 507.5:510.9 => 0.47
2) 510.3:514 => 0.52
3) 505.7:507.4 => 0.18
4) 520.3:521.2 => 0.38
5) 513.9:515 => 0.10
